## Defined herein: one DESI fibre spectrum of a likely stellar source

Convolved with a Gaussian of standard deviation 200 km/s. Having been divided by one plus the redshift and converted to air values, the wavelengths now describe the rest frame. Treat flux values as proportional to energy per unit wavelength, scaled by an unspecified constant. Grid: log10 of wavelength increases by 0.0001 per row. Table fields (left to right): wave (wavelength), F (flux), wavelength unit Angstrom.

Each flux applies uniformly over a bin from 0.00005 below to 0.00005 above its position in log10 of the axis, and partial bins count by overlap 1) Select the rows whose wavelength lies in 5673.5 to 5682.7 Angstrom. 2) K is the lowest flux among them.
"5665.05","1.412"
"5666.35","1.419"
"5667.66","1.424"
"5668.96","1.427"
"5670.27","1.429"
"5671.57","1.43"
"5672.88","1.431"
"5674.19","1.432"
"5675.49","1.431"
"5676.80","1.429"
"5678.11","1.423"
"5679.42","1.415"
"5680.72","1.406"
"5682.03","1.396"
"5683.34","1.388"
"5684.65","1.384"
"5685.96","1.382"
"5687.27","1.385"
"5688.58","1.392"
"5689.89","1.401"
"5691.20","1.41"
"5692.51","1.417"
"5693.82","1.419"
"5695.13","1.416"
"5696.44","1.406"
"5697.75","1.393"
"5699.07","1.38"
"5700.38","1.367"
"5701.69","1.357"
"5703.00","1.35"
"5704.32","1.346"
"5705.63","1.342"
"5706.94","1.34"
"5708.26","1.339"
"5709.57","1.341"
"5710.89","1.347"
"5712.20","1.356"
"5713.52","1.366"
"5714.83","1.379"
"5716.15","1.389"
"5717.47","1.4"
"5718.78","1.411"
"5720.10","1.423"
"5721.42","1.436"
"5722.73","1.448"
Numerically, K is 1.396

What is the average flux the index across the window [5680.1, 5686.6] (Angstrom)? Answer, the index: 1.39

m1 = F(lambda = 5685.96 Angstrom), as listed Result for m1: 1.382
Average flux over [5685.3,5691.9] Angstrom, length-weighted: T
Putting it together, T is 1.39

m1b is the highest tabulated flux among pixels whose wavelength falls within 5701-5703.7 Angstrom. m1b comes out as 1.357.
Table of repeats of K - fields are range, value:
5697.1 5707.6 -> 1.34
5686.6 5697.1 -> 1.385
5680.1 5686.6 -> 1.382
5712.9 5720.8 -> 1.366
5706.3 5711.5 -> 1.339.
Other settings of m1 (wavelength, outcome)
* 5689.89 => 1.401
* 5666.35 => 1.419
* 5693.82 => 1.419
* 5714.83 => 1.379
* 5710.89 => 1.347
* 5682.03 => 1.396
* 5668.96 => 1.427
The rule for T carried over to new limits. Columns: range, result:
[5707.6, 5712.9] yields 1.35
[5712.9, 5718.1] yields 1.38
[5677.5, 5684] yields 1.41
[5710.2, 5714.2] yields 1.36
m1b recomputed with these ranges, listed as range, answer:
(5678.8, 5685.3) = 1.415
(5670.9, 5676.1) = 1.432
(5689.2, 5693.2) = 1.417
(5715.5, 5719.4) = 1.411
